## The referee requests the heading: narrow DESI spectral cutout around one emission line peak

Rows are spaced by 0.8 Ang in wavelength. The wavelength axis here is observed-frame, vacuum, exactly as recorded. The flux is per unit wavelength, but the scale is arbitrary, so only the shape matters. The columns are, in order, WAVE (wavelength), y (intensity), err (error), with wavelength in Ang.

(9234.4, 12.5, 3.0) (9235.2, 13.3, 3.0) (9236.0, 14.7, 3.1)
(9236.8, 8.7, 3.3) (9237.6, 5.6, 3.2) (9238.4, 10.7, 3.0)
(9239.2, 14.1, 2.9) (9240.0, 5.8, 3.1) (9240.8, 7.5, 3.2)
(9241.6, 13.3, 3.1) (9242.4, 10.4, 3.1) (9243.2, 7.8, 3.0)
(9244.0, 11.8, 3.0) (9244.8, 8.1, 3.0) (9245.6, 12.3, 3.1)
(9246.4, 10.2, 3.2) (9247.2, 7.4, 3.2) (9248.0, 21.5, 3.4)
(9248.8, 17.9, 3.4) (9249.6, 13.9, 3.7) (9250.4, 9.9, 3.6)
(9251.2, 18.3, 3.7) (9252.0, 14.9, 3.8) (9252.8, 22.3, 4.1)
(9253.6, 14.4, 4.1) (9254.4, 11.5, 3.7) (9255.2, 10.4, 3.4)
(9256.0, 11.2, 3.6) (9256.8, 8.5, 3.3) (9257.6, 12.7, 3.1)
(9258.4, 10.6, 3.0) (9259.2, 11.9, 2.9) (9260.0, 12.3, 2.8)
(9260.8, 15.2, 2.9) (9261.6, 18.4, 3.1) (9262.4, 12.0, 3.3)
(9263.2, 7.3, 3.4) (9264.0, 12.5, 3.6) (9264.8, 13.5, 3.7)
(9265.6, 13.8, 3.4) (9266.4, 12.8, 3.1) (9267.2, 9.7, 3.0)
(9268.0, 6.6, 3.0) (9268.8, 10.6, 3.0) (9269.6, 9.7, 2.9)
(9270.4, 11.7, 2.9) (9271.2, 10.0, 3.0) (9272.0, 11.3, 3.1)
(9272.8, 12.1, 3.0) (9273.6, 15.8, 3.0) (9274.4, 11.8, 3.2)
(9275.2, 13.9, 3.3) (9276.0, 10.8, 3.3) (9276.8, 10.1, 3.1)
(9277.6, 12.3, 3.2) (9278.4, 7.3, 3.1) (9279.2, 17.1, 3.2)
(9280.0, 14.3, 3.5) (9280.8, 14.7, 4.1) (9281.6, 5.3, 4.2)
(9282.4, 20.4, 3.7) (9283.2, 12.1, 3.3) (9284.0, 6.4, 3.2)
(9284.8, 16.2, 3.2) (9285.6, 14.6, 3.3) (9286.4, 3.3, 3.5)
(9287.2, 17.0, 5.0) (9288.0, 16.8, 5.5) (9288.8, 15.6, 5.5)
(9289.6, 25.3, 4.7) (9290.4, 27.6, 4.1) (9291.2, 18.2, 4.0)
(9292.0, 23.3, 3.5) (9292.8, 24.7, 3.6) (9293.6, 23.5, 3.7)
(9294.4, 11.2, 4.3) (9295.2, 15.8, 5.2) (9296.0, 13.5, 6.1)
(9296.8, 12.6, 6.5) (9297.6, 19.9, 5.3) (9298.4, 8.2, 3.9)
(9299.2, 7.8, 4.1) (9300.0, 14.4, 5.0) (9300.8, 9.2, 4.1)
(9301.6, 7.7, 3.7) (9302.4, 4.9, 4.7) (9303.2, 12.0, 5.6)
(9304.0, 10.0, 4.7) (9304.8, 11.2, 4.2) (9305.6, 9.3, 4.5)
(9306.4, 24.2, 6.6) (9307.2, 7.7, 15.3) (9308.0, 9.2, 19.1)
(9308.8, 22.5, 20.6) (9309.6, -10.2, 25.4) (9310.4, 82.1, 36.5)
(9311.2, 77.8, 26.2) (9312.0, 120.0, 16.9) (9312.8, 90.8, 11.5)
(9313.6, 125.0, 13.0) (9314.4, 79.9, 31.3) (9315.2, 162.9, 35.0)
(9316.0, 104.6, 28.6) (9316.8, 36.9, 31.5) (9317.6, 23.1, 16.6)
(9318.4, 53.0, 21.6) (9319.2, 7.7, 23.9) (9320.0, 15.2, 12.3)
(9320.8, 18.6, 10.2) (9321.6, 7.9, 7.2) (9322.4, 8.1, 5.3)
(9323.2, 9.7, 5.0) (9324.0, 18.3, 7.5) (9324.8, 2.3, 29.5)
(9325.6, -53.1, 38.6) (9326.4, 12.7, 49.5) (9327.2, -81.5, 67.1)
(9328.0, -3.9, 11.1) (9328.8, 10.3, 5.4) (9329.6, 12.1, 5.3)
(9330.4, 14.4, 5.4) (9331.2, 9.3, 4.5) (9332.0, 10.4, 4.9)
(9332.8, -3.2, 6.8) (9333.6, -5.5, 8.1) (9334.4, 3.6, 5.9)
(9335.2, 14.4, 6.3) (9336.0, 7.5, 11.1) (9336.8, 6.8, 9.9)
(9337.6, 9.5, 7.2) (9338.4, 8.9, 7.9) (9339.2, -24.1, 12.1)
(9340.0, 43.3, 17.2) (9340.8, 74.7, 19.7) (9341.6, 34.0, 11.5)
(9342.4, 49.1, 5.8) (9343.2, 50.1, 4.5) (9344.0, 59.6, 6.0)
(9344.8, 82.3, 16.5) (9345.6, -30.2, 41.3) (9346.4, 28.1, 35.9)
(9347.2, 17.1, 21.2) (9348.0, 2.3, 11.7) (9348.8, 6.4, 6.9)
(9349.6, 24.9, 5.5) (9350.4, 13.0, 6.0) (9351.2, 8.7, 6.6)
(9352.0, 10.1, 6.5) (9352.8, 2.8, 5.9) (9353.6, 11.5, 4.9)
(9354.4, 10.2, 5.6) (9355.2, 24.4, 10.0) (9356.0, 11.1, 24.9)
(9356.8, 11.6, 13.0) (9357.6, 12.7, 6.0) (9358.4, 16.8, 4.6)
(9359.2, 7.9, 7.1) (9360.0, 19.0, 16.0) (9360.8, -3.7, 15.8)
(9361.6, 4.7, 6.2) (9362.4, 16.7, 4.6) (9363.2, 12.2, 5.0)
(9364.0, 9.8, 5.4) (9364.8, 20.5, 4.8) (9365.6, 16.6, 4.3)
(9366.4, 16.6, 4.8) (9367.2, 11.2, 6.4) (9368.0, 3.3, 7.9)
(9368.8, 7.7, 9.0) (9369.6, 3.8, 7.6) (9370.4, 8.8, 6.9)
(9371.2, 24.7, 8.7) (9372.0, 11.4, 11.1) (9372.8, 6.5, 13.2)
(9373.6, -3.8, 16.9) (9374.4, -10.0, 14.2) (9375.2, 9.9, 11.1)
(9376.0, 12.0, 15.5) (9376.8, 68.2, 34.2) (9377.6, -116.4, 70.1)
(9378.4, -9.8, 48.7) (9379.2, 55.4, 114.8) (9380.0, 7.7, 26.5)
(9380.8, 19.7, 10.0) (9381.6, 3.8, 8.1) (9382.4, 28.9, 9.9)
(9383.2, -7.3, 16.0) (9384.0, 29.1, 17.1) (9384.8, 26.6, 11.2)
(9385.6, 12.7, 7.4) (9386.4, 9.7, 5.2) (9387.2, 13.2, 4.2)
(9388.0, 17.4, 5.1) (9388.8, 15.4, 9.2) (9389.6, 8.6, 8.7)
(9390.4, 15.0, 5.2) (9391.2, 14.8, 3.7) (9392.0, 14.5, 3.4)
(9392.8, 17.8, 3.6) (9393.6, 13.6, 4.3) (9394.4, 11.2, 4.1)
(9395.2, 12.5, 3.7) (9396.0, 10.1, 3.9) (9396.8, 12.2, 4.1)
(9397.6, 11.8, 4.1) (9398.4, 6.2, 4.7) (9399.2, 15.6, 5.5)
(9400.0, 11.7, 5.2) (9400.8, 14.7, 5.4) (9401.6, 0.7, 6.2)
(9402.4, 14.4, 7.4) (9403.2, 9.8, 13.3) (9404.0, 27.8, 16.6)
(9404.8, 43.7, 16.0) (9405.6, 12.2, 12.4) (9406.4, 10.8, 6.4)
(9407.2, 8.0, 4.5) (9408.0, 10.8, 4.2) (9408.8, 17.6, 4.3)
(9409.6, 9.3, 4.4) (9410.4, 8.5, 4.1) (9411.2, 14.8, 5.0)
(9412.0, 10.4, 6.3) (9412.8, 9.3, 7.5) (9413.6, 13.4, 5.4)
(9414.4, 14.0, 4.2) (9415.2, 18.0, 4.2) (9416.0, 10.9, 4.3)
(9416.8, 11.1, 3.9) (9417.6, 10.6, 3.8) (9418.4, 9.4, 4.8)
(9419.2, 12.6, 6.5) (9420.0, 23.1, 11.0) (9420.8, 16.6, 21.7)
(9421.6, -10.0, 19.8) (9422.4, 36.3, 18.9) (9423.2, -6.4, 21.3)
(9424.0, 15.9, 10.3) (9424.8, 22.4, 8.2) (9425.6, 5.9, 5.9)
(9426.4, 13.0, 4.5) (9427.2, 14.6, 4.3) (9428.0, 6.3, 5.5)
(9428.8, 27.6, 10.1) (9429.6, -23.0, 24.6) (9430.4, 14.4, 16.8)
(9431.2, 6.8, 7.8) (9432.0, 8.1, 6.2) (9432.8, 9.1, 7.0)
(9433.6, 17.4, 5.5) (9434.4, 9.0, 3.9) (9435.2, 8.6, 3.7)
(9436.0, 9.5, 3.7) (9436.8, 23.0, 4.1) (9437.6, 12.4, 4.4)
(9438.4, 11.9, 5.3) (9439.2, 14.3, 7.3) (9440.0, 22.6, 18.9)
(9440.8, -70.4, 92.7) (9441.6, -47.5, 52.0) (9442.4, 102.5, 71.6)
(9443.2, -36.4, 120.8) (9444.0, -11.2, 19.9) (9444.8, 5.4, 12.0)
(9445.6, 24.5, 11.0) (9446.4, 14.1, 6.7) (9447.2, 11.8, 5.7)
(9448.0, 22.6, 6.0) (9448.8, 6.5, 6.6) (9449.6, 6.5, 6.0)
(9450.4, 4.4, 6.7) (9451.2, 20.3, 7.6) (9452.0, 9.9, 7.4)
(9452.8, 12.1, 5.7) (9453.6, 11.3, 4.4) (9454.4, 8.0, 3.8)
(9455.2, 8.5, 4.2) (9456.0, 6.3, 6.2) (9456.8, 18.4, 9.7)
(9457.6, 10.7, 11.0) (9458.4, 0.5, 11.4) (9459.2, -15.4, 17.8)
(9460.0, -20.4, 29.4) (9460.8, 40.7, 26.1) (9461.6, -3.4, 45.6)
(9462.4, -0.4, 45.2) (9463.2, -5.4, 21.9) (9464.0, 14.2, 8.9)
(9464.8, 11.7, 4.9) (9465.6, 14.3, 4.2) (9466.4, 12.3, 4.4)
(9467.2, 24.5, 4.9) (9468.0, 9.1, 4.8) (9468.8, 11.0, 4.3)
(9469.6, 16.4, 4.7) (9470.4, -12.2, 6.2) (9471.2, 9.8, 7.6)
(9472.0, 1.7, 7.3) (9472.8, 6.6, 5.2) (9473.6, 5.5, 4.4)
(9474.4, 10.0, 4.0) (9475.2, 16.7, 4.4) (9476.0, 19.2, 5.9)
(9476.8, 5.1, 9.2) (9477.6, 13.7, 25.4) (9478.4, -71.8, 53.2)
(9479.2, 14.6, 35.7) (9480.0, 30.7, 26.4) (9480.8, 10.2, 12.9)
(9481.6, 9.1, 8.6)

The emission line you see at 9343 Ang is [N II]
